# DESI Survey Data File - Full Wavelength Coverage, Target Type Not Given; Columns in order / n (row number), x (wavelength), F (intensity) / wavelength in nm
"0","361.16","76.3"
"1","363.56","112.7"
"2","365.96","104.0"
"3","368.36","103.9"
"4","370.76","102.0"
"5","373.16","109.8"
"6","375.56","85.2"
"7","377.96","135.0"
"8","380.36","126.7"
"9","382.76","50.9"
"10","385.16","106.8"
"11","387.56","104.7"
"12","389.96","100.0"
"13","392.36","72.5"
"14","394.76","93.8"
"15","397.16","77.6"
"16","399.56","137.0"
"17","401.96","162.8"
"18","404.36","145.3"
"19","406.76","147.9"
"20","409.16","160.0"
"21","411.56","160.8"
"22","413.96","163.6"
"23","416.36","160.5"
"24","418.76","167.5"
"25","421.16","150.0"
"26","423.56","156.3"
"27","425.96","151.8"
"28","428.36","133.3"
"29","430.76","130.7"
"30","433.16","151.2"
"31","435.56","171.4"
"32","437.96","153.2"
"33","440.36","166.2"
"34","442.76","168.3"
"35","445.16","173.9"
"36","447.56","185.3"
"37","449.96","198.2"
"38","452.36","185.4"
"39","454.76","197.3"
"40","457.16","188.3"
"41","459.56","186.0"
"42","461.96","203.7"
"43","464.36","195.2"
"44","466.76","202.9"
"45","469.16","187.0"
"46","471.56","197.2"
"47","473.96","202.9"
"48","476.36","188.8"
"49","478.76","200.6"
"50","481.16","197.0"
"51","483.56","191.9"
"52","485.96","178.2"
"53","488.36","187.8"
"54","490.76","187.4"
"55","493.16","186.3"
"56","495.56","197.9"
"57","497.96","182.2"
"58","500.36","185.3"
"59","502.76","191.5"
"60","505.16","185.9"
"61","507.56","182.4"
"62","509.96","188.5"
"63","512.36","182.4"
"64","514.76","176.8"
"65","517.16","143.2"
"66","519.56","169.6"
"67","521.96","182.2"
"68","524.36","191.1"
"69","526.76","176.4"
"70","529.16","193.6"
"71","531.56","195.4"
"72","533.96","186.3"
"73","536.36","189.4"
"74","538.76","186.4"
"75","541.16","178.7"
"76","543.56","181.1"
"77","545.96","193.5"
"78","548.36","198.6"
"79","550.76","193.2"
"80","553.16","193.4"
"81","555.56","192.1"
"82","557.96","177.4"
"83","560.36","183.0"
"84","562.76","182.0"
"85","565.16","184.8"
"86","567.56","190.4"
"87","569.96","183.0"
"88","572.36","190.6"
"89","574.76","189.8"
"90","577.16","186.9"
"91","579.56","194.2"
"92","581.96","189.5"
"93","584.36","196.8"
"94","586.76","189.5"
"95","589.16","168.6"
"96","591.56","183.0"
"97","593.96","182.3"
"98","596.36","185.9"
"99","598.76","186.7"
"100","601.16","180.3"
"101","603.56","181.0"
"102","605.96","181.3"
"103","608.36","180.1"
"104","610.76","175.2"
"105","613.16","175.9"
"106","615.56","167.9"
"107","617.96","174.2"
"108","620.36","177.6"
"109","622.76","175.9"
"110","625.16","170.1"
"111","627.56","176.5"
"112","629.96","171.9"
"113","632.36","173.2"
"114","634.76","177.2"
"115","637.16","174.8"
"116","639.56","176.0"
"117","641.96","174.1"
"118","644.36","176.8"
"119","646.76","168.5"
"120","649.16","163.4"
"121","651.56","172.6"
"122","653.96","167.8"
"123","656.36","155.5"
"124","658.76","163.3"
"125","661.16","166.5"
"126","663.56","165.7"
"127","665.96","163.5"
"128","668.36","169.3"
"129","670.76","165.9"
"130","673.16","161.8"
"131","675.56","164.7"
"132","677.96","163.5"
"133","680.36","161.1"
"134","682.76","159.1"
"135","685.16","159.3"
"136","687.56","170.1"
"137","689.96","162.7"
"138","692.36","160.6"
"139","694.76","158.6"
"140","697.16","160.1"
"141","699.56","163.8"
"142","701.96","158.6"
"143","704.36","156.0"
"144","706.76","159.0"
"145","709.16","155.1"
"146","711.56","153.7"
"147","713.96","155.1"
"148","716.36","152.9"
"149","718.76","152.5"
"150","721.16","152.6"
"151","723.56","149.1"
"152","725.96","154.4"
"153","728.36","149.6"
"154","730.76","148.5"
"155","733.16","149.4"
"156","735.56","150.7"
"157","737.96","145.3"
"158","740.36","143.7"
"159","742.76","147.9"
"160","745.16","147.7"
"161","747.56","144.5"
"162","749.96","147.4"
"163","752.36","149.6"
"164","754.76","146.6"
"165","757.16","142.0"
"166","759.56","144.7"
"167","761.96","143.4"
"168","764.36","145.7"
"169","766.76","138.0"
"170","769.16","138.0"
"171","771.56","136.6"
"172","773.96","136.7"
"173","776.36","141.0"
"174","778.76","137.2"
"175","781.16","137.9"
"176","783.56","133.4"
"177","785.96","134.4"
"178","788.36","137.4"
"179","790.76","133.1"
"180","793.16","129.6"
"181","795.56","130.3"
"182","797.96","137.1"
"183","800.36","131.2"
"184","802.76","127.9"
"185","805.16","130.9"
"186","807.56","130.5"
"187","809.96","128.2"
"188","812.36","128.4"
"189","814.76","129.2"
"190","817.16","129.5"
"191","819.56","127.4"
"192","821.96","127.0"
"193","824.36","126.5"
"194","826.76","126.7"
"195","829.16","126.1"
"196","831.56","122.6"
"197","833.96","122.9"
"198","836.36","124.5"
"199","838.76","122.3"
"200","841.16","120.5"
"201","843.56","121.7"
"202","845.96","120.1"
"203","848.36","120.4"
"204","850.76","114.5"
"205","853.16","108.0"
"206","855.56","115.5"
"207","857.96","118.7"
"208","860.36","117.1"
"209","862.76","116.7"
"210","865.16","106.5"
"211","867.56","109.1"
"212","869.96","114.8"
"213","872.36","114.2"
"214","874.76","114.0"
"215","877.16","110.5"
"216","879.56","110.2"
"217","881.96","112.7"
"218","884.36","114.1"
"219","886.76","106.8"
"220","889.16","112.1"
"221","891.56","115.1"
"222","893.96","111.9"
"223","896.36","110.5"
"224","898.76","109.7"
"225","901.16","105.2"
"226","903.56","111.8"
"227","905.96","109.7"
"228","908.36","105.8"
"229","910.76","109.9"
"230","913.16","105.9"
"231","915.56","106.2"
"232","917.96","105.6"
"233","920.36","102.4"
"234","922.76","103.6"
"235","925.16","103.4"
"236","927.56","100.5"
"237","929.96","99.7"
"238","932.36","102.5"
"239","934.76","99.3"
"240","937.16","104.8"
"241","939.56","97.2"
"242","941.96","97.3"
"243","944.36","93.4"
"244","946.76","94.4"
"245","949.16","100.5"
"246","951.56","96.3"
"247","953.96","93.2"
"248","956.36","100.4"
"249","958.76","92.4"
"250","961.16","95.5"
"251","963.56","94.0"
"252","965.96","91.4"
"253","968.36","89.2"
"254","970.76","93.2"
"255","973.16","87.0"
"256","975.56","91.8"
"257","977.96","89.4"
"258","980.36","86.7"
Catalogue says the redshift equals 0.000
